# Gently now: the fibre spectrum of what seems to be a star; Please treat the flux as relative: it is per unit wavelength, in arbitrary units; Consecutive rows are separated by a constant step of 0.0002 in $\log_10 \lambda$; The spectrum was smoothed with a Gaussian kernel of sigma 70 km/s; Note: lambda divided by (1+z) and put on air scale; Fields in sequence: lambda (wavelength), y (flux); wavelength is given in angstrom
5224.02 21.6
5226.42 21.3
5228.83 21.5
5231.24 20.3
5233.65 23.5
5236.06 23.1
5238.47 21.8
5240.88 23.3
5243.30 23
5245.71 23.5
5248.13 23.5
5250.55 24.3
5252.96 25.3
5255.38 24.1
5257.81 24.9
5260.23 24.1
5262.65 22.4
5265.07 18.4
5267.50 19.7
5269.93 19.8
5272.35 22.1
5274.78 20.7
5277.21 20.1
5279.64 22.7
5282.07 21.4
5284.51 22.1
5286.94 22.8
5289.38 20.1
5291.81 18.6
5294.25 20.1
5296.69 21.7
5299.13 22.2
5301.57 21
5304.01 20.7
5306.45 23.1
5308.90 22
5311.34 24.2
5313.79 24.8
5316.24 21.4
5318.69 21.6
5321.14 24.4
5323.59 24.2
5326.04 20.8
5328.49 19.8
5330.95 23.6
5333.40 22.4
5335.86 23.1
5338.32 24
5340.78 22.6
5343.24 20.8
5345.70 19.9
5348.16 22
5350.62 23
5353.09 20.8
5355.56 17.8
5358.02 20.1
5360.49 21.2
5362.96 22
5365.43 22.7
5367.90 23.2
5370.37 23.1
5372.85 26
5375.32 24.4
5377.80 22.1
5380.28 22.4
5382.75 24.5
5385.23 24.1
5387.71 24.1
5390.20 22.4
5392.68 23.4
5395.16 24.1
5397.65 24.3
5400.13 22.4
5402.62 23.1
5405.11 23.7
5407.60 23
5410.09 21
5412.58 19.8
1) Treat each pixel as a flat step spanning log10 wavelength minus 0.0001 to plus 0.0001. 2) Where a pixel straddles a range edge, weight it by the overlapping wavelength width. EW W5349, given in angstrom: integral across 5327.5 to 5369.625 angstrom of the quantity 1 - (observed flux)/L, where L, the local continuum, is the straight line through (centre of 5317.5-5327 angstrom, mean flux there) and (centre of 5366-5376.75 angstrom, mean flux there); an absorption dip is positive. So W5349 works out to 3.1 angstrom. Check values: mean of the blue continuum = 22.8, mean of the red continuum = 24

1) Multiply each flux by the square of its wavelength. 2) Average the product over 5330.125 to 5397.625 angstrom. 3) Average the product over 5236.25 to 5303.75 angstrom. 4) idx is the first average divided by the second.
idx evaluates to 1.07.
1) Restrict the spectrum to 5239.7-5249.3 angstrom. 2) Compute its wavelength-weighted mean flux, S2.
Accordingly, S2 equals 23.3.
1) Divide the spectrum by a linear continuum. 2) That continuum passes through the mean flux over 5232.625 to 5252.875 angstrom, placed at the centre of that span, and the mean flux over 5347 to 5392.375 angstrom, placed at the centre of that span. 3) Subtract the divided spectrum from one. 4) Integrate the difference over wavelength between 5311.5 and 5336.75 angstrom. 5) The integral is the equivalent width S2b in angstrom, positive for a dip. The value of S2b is 0.2 angstrom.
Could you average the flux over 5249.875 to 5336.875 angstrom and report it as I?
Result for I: 22.1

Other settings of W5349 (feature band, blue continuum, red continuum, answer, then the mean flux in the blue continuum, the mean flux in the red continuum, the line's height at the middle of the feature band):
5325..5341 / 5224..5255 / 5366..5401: 0.7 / 22.9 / 23.6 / 23.3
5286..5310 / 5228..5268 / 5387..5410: 1.8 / 22.8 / 23.2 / 23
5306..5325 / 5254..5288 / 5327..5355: -1.2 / 21.8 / 21.9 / 21.9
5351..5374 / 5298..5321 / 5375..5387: 1.3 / 22.4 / 23.5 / 23.2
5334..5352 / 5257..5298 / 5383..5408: 0.2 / 21.2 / 23.5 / 22.5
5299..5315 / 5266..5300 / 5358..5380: -0.8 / 21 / 22.9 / 21.5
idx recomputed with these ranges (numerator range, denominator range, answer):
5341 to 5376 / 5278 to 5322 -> 1.02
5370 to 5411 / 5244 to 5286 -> 1.10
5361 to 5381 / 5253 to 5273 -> 1.09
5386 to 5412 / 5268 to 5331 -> 1.10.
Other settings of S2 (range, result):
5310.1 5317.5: 23.4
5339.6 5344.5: 21.7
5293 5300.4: 21.3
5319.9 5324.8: 24.3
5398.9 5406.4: 23.1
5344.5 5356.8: 20.7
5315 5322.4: 22.5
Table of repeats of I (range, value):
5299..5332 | 22.4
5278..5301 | 21.3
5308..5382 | 22.4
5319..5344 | 22.6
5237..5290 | 22.3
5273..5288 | 21.6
